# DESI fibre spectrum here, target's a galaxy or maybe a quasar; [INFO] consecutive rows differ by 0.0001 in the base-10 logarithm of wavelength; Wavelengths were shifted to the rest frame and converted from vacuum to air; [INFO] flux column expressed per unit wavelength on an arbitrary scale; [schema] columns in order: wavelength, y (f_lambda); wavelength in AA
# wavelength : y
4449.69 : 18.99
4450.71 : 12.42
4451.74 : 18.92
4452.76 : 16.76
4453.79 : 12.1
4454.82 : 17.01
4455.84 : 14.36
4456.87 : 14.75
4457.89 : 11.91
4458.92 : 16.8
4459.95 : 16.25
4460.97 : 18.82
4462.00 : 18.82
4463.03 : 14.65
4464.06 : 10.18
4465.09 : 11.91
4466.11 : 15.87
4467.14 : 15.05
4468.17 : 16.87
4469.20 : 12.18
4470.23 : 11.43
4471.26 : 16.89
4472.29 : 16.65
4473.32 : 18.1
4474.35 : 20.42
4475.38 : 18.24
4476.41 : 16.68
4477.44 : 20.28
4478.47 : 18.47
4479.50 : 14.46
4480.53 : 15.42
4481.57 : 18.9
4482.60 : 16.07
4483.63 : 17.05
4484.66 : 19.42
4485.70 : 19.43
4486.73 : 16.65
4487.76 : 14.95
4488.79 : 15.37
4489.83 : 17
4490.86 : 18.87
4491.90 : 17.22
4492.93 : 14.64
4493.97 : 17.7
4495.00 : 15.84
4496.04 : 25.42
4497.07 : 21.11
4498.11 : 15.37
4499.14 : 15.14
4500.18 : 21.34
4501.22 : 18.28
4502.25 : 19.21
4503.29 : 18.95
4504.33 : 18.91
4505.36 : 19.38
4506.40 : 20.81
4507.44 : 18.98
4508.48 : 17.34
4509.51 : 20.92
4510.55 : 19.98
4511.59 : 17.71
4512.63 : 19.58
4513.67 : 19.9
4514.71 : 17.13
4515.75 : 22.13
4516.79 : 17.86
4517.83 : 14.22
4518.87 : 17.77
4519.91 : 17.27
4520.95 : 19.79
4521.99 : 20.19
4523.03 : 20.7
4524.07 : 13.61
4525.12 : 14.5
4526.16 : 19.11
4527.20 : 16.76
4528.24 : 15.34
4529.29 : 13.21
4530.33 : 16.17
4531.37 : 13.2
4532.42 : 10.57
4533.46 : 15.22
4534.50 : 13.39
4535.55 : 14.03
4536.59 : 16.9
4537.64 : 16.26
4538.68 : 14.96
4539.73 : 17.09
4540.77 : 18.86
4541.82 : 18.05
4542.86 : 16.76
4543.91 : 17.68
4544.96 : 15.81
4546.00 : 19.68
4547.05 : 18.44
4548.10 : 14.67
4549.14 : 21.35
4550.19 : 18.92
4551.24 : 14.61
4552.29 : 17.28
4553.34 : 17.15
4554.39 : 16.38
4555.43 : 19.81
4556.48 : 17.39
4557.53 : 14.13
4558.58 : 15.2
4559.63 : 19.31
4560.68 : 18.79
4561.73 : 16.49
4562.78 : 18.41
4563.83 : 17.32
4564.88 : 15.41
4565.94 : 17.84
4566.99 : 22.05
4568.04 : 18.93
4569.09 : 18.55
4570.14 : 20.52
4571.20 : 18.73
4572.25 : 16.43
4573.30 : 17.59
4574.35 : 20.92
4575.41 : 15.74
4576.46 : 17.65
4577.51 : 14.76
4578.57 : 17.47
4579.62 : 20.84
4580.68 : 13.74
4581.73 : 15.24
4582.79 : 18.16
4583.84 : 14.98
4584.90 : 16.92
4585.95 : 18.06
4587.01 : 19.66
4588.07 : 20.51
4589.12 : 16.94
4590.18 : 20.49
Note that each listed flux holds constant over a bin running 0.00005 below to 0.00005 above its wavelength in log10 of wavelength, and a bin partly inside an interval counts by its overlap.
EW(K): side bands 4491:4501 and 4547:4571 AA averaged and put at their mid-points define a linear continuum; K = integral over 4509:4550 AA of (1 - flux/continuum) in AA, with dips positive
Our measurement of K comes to 2.0 AA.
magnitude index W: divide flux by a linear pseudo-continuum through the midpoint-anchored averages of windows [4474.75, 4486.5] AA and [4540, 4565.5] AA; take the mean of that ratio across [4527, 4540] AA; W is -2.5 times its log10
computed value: 0.18 mag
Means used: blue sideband 17.7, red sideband 17.4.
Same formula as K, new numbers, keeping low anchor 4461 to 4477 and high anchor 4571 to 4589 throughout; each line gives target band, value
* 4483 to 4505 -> -2.57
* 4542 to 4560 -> -0.34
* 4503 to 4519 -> -2.44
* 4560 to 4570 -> -0.62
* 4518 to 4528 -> -0.60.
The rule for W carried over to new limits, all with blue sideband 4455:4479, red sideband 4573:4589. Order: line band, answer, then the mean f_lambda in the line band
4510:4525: -0.11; 18.3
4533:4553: 0.01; 16.8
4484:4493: -0.06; 17.2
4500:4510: -0.18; 19.4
